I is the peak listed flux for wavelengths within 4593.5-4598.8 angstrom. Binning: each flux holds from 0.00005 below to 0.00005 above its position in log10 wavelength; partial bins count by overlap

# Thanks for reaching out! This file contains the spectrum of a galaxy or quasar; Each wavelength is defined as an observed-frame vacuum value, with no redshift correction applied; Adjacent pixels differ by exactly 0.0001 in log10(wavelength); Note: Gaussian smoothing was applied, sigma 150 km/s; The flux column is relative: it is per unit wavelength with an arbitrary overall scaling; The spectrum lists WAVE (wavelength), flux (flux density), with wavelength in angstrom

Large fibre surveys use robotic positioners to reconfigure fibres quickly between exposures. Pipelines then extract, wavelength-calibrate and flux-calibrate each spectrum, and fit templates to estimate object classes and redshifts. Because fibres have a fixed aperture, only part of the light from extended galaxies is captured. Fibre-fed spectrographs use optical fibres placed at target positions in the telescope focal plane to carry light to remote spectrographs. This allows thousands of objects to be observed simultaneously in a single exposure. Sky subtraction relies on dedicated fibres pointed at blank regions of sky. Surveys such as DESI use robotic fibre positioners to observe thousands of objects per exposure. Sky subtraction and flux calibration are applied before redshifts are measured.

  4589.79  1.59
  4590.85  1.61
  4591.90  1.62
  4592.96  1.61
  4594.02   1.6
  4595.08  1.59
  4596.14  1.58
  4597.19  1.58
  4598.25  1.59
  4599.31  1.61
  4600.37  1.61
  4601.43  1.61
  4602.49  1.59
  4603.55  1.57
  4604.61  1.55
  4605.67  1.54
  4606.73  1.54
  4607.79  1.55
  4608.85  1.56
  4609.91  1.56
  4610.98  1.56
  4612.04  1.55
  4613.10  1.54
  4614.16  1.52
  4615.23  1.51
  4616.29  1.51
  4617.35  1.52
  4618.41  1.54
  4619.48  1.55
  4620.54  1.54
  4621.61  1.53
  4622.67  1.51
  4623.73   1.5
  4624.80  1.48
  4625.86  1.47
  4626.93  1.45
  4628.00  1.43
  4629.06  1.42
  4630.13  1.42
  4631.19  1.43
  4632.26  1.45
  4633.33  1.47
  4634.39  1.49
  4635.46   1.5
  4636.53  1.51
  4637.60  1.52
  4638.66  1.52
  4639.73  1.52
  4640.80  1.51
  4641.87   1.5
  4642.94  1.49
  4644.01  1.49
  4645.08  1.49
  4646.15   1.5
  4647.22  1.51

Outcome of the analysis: 1.6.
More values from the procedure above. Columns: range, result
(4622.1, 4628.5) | 1.51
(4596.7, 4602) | 1.61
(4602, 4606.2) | 1.59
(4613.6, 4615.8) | 1.52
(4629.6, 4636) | 1.5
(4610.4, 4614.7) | 1.56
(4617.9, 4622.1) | 1.55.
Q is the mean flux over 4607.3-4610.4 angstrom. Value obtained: 1.56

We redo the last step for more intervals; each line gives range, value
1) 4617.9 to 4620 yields 1.54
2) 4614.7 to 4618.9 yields 1.52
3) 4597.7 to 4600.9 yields 1.6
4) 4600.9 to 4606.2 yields 1.57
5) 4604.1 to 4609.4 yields 1.55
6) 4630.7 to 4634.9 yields 1.46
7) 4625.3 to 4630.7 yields 1.44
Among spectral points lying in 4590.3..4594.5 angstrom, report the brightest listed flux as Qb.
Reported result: 1.62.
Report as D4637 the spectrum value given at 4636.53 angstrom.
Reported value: 1.51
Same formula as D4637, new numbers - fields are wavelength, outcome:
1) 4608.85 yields 1.56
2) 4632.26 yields 1.45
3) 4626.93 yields 1.45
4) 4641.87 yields 1.5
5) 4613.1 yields 1.54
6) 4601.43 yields 1.61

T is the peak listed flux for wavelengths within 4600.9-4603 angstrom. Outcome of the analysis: 1.61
